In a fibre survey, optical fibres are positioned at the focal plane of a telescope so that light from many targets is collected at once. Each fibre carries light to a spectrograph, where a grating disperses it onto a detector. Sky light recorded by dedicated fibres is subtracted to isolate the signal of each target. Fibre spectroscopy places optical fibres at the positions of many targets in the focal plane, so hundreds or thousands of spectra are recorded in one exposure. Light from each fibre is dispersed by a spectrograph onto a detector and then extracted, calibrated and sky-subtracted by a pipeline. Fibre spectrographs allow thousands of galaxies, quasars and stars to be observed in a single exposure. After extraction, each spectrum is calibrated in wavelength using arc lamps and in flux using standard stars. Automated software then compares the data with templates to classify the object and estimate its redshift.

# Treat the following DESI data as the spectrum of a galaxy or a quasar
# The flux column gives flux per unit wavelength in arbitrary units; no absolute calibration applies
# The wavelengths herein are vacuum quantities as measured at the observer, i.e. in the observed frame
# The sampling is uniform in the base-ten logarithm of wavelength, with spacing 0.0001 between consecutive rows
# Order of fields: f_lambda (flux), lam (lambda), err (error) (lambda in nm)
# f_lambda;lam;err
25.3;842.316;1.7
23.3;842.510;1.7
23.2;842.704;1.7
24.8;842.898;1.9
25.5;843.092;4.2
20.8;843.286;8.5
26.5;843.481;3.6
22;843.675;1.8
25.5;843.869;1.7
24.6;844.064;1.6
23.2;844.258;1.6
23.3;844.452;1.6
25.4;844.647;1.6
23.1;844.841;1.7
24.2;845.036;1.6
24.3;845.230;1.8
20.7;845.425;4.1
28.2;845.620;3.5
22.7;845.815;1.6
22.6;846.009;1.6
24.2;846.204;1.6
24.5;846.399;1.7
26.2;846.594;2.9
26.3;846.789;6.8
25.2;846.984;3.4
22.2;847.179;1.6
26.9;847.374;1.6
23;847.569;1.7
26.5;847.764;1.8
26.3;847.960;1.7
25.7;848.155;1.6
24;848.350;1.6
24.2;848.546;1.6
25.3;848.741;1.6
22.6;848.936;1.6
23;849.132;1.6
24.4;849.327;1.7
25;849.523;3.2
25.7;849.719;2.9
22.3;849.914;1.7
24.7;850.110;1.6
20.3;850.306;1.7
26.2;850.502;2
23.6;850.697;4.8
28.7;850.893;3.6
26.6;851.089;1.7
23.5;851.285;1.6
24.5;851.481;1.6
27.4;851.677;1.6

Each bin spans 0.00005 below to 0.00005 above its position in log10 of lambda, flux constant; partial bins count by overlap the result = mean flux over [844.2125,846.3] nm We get 23.8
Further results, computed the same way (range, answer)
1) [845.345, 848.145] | 24.7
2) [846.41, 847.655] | 25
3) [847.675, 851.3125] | 24.7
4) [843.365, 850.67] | 24.3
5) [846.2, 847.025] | 25.4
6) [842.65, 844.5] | 24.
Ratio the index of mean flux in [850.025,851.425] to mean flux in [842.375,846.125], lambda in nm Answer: 1.04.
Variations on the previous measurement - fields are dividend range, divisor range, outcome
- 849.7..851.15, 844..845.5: 1.04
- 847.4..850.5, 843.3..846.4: 1.02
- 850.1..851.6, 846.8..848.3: 0.99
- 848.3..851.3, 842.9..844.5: 1.02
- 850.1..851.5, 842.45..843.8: 1.04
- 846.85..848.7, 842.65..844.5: 1.04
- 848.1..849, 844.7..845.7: 1.01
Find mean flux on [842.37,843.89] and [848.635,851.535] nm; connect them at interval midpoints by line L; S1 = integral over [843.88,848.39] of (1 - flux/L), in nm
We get -0.07 nm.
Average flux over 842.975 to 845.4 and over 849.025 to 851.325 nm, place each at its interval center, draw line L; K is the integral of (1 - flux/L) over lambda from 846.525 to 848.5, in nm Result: -0.08 nm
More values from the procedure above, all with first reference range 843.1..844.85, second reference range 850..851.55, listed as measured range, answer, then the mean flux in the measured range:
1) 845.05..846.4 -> 0.02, 23.9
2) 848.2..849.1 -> 0.02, 24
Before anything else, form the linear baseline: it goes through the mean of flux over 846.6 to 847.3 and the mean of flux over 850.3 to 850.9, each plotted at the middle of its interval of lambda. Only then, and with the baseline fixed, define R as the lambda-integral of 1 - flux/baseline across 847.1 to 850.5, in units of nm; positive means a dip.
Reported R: 0.07 nm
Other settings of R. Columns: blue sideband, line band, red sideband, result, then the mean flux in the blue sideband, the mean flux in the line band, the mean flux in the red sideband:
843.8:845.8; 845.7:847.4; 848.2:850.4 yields -0.031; 24.2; 24.5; 23.8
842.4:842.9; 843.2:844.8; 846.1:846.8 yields 0.017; 23.6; 23.9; 25.1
